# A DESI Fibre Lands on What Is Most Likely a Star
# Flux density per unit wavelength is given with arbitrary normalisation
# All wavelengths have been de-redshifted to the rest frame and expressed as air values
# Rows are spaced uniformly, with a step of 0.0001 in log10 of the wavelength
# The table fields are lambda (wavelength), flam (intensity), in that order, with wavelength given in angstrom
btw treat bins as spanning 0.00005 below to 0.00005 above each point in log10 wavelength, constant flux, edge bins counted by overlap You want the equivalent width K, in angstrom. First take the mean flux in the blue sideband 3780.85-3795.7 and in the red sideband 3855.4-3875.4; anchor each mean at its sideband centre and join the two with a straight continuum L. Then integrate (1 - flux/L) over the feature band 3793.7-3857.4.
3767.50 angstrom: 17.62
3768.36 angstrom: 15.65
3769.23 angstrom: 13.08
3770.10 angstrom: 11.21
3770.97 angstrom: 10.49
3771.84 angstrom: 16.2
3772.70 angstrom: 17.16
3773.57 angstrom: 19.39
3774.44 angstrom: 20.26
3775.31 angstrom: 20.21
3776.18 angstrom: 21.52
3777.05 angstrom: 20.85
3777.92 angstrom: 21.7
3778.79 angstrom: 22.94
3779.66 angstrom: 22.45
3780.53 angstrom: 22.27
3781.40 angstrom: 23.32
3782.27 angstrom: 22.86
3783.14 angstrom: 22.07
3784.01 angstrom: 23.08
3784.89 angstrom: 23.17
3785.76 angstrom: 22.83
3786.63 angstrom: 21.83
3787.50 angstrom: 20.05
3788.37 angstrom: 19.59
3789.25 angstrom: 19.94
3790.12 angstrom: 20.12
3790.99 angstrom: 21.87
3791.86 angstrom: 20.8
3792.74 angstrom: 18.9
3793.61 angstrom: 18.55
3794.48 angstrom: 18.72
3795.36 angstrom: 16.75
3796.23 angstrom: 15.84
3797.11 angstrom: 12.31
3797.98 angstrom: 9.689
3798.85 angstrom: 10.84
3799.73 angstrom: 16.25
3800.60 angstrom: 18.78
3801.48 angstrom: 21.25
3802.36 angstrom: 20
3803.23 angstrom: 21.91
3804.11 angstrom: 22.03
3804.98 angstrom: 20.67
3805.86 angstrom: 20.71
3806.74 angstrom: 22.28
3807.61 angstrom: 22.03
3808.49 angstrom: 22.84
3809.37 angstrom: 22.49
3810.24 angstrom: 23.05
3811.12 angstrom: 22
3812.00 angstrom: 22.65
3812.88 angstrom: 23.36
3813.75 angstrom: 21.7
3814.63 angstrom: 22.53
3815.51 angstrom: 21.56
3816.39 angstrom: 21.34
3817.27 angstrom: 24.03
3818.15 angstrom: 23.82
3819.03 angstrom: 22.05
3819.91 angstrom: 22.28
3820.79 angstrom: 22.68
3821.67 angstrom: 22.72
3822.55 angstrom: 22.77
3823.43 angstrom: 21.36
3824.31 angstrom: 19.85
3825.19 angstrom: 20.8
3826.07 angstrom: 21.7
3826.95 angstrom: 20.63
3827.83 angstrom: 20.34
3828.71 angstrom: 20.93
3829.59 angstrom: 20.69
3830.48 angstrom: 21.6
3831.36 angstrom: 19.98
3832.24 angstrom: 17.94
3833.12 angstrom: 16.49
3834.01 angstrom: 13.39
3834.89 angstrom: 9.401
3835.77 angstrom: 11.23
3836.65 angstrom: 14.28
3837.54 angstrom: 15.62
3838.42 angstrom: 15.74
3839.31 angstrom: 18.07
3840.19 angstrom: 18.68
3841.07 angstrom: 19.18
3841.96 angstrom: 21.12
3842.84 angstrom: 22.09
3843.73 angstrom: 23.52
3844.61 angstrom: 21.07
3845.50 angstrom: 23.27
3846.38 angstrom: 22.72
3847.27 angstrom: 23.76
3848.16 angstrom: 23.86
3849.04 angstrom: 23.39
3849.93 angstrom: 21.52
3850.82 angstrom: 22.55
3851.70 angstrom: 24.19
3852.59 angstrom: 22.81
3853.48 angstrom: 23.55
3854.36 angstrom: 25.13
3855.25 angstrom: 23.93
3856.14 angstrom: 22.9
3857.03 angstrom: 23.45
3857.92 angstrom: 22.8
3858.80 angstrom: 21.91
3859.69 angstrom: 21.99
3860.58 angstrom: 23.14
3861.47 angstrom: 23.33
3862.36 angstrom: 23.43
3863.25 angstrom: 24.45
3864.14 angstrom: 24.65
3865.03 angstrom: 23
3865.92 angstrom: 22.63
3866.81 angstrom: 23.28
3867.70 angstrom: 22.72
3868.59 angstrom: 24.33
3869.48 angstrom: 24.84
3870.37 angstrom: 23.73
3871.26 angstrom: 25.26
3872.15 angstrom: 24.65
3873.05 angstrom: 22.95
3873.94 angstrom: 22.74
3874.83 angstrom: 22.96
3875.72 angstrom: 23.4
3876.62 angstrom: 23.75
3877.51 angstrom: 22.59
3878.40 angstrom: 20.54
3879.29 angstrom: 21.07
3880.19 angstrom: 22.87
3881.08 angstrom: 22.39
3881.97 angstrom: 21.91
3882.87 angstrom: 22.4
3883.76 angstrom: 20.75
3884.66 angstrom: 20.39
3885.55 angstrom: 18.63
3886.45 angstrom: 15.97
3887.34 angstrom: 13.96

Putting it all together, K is 5.1 angstrom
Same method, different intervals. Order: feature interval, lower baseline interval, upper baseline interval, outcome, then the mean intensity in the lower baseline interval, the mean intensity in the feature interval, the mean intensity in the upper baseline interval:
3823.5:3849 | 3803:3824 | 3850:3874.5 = 3.93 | 22.3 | 19.3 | 23.5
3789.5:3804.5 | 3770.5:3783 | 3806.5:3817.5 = 2.46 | 20.1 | 17.9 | 22.4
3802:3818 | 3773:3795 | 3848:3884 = -0.25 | 21.1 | 22.1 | 23.1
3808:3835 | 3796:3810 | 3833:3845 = -4.61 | 18.9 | 21.1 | 17.1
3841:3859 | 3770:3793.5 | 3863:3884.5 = -0.44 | 20.4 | 22.9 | 23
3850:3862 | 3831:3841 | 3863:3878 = -1.74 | 15.6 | 23.2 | 23.6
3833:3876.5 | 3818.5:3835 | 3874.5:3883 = -0.61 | 20.1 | 21.7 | 22.4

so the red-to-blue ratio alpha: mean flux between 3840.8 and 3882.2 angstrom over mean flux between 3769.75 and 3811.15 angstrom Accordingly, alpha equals 1.17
